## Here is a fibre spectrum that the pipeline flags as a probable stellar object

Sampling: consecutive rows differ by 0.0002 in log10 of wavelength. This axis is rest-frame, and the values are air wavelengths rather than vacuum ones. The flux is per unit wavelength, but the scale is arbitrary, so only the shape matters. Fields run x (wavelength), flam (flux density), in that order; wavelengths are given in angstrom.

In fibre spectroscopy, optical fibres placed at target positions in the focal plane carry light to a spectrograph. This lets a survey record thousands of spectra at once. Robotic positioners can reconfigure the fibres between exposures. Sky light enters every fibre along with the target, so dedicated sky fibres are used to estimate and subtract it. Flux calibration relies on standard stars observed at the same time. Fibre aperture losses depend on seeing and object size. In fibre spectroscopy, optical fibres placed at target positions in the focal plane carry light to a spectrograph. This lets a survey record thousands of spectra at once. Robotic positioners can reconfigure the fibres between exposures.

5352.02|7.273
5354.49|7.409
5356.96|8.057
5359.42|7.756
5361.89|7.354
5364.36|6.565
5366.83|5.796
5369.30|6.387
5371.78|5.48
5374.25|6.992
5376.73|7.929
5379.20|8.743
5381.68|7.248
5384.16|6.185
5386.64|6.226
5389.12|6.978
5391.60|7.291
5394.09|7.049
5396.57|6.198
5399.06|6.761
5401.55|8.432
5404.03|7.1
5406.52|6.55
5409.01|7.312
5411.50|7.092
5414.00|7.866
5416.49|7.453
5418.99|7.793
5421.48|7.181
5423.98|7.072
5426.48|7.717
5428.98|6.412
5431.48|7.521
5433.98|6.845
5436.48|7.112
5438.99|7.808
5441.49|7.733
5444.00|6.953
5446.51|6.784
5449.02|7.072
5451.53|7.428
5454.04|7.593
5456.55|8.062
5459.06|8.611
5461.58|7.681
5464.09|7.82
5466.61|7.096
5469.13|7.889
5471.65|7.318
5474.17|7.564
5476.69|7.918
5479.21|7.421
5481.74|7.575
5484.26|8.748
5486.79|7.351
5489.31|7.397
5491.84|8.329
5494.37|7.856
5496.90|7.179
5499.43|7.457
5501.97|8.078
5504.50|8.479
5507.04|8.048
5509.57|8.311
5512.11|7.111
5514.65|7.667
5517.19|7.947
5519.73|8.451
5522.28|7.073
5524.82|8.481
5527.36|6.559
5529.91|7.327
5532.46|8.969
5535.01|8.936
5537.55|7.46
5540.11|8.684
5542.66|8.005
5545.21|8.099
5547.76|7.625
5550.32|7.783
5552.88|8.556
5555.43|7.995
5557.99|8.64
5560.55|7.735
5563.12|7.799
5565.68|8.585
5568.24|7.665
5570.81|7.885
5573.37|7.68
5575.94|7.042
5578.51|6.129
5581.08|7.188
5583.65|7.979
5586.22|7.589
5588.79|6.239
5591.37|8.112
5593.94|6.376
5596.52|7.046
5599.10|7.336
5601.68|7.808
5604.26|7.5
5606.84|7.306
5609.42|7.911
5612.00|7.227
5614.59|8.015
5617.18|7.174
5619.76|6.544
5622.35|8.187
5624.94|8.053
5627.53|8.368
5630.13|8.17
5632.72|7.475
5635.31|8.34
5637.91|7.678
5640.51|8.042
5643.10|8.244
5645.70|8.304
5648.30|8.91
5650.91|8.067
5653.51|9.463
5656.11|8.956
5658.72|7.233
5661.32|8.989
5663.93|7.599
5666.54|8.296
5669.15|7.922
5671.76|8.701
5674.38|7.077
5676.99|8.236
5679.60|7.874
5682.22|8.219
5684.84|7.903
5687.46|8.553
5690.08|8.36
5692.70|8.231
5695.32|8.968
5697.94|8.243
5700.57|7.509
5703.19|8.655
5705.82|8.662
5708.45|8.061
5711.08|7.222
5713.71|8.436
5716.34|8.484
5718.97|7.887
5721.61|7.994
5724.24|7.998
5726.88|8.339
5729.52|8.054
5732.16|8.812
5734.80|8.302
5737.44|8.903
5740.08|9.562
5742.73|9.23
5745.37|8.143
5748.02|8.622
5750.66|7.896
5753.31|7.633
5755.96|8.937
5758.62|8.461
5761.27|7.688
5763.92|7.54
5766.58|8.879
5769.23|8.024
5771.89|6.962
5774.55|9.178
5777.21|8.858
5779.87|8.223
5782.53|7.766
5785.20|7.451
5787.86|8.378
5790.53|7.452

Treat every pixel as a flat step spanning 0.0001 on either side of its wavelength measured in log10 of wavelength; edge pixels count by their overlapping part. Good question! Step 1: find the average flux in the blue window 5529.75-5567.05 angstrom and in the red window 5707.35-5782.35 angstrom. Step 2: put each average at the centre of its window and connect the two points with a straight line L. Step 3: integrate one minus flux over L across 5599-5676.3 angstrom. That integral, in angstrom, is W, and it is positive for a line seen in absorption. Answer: 2.3 angstrom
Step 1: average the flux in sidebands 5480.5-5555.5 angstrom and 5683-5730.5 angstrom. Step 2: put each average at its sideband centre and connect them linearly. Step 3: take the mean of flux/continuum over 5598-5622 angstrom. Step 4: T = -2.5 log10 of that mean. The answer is 0.084 mag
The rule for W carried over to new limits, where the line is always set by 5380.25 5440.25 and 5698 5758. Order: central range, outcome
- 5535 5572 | -1.9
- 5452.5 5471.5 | -1.2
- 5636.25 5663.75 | -1.1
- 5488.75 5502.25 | -0.4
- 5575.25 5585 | 0.9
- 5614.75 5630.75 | 0.4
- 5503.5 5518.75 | -0.8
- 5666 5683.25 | 0.2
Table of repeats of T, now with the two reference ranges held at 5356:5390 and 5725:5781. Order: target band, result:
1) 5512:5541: -0.05 mag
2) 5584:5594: 0.08 mag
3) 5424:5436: 0.01 mag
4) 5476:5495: -0.06 mag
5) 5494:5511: -0.06 mag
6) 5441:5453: 0.01 mag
